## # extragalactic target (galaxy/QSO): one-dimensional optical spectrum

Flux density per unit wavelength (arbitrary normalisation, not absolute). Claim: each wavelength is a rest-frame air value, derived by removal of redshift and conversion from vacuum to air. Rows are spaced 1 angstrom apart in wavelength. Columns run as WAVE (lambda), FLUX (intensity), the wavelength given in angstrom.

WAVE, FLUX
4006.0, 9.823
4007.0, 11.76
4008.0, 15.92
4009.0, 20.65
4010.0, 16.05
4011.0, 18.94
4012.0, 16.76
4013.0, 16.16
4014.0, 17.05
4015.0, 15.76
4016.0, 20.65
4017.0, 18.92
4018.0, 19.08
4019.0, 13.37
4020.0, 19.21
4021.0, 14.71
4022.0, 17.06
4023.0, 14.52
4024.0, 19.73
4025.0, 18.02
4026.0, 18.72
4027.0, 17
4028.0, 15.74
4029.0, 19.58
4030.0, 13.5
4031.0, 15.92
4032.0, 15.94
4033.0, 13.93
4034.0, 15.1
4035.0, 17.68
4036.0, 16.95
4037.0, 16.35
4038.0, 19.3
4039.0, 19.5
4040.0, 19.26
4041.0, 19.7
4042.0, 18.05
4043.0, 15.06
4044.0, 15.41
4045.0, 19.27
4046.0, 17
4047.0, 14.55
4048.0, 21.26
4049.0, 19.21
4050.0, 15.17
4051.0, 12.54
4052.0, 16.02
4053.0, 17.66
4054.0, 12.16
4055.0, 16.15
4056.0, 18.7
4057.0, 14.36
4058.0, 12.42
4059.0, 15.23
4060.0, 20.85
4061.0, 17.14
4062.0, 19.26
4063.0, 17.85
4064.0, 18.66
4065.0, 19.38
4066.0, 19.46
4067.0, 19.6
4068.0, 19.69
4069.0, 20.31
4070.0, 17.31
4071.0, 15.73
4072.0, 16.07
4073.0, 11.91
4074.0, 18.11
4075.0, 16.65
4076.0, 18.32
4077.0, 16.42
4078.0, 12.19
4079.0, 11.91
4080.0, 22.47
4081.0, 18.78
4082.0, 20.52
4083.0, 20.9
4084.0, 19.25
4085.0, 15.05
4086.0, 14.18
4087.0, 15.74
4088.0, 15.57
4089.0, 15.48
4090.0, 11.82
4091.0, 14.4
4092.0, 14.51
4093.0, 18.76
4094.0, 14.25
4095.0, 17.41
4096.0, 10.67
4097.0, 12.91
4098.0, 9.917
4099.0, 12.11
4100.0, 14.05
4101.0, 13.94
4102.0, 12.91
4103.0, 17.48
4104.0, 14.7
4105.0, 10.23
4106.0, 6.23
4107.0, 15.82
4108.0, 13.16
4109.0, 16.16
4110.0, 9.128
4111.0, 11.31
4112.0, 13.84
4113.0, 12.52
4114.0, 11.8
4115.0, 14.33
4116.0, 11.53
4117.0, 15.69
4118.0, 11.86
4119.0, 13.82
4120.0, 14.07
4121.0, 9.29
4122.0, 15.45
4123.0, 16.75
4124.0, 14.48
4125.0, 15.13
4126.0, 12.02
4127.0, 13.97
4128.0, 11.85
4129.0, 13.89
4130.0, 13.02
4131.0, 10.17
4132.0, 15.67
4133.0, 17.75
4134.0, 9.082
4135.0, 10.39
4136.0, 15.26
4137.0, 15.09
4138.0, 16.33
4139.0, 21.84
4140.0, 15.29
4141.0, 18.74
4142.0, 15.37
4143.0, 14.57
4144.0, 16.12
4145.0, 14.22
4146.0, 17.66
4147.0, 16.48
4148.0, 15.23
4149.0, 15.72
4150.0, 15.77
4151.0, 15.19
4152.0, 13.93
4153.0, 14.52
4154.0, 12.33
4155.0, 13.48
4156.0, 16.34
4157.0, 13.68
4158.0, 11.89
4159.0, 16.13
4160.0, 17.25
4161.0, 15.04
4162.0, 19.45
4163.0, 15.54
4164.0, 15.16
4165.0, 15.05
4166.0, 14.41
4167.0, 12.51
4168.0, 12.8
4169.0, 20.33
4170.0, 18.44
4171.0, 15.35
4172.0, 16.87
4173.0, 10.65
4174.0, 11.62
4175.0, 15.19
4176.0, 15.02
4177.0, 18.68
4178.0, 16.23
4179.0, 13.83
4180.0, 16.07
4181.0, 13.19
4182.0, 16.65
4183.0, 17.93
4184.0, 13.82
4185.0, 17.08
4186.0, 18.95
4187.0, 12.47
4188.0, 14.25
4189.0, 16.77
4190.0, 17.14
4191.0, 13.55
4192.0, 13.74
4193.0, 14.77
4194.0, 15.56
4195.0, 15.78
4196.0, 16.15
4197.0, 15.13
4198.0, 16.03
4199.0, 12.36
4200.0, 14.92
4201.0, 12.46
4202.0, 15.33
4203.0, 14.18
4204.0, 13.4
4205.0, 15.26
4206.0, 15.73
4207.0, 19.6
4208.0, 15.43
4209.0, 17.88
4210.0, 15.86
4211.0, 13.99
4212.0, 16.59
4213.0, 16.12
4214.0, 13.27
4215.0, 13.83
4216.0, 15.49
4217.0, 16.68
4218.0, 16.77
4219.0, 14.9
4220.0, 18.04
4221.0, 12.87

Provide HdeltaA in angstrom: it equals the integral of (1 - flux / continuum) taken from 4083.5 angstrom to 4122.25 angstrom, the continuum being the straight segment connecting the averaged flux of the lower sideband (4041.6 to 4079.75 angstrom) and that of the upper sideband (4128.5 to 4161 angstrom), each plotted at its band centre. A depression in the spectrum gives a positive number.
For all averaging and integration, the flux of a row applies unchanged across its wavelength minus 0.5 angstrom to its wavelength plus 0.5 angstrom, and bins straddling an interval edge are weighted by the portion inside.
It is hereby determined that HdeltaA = 5.54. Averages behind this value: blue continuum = 16.8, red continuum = 15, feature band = 13.6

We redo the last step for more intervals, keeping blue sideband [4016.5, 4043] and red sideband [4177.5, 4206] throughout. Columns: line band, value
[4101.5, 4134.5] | 5.9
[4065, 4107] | 2.2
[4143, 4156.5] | 0.4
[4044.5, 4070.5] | -0.9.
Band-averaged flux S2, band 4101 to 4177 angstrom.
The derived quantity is 14.4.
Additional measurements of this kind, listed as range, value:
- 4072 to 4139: 14.3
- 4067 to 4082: 17.1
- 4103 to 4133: 13.2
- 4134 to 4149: 15.7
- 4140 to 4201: 15.3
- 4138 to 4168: 15.4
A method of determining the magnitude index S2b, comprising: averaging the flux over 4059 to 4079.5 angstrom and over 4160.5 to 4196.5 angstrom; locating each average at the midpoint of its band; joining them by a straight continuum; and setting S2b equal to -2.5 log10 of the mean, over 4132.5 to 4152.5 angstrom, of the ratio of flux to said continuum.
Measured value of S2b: 0.04 mag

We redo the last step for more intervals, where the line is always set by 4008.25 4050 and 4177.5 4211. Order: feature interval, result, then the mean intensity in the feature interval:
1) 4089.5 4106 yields 0.22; 13.5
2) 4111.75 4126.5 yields 0.20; 13.5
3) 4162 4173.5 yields 0.02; 15.4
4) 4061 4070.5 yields -0.13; 19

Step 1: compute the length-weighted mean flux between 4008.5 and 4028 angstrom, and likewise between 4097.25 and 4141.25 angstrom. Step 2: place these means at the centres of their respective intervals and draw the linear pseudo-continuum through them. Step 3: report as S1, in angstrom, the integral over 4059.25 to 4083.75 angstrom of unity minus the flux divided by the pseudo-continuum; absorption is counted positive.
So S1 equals -4.0 angstrom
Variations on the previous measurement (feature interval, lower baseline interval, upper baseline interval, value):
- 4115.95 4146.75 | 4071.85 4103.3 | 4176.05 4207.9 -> 1.9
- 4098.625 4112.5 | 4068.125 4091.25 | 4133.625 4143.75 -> 2.7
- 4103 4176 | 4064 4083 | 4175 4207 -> 8.6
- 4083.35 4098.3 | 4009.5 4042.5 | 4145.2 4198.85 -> 1.5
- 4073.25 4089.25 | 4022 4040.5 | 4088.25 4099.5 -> -2.6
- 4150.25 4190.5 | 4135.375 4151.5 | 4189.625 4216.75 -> 1.1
